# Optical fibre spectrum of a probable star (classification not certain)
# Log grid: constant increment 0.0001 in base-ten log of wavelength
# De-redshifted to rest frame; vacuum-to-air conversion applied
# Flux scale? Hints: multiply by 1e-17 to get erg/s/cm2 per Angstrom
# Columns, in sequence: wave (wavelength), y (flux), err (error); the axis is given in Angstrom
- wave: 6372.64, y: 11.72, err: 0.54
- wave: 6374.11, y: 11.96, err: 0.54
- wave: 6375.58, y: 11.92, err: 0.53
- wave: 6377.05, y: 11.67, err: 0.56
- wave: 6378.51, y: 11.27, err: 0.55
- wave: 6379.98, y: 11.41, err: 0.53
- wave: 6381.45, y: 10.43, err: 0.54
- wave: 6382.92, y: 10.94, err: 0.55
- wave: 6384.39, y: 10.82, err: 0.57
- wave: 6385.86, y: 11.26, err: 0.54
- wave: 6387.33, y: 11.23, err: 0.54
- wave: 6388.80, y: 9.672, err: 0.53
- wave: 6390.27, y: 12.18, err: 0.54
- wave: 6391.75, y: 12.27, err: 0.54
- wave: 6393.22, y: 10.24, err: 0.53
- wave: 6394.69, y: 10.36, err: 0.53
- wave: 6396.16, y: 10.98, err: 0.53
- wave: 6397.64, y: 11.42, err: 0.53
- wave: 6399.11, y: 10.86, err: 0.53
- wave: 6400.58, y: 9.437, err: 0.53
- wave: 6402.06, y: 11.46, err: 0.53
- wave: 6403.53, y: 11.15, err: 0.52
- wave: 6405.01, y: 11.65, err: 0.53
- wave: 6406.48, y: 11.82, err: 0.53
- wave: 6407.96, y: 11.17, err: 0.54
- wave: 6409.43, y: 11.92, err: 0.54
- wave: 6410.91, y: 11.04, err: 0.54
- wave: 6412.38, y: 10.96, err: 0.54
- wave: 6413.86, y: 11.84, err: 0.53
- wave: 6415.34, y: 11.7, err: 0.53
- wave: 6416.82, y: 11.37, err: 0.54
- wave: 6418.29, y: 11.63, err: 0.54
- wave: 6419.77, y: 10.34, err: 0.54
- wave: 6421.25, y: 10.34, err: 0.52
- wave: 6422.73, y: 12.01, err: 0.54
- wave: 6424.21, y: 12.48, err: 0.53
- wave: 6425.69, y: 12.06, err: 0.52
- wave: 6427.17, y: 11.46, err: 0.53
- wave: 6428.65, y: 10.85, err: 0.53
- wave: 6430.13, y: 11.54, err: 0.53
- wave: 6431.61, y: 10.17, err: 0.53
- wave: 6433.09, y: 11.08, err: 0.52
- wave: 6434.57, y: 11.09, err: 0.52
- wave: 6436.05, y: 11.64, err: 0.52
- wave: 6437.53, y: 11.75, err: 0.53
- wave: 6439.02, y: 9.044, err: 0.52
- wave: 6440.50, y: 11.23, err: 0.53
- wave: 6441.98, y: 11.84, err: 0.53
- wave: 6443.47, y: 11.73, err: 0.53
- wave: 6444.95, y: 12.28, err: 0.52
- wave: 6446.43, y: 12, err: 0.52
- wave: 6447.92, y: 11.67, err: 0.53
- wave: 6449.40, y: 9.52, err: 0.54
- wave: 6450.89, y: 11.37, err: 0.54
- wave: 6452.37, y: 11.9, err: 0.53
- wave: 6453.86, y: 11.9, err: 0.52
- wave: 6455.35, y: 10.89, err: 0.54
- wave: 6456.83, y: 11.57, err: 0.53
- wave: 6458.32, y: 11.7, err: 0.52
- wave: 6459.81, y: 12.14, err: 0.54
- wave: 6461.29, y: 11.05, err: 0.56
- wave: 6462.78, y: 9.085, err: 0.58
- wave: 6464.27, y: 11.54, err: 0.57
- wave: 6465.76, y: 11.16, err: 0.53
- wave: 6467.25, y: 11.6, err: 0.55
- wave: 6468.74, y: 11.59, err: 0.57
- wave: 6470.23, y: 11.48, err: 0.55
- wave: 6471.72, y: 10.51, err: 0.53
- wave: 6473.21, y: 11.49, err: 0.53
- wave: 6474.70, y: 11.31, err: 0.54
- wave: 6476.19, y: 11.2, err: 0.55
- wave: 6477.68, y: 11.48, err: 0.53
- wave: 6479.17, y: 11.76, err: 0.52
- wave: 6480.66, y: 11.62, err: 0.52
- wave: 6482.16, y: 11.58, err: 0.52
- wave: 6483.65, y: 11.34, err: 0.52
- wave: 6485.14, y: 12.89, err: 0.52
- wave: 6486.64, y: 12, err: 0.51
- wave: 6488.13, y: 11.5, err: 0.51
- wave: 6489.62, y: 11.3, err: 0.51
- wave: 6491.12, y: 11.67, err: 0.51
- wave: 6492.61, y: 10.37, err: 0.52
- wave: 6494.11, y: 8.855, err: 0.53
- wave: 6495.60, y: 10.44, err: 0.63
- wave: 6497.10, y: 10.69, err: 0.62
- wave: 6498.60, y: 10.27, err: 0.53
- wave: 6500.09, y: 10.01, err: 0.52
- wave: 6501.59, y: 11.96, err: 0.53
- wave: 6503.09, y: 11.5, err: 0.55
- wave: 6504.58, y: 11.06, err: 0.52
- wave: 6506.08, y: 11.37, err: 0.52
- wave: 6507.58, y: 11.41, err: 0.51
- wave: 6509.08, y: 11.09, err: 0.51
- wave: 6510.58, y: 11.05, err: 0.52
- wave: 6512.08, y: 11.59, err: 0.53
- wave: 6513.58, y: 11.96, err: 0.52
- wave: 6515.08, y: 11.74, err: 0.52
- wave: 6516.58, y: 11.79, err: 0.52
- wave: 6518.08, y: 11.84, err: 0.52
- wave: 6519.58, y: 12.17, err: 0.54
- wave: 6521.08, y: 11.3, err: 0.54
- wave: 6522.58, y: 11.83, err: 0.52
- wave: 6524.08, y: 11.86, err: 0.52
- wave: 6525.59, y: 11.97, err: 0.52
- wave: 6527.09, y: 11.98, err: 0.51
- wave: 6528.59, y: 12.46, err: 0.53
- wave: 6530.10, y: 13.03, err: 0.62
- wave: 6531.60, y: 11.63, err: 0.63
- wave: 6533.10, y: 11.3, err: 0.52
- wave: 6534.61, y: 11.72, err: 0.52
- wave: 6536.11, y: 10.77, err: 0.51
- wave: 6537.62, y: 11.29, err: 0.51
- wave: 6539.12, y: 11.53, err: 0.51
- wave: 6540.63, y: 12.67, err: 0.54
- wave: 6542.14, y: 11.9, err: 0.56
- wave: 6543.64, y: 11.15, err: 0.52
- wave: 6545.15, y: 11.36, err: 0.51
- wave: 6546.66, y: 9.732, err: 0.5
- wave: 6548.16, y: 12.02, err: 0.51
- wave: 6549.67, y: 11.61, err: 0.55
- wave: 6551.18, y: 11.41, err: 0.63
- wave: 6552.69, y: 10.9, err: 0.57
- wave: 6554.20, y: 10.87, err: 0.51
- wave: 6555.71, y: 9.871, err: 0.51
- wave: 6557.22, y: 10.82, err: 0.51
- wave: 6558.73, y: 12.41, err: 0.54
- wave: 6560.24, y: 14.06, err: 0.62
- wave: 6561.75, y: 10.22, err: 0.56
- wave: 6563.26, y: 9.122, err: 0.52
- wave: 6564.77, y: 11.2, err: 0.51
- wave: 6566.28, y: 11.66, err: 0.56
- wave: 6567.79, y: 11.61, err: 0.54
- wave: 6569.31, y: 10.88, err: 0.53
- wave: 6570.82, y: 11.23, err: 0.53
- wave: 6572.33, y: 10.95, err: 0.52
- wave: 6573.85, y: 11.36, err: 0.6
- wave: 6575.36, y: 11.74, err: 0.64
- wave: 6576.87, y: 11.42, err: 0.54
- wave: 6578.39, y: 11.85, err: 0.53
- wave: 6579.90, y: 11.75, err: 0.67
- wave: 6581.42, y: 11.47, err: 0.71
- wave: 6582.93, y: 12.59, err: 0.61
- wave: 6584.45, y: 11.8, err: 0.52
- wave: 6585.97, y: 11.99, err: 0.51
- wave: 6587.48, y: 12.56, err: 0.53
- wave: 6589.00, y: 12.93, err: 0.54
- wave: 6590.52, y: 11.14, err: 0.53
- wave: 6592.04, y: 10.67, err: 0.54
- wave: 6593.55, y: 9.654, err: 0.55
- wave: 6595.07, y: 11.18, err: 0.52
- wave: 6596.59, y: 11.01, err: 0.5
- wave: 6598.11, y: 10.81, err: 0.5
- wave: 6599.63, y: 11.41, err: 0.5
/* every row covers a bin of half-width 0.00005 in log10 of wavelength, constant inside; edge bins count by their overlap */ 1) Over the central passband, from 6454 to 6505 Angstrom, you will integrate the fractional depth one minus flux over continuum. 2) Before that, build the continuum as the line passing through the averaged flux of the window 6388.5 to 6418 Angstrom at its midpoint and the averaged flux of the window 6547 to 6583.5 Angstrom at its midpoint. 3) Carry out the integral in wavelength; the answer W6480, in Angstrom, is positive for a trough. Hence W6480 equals 0.3 Angstrom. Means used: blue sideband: 11.2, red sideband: 11.4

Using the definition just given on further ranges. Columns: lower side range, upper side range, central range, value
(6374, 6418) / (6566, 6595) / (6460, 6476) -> 0.3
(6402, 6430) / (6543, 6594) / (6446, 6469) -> 0.3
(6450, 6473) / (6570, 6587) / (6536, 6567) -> 0.8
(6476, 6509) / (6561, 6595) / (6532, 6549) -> -0.2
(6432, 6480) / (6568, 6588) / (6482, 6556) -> 0.5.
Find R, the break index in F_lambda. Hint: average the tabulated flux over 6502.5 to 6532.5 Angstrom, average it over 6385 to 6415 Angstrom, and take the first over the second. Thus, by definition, 1.05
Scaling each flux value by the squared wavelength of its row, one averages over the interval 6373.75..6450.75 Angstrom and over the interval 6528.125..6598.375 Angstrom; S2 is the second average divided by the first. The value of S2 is 1.1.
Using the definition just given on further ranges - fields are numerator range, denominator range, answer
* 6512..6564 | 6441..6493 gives 1.03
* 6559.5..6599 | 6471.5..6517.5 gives 1.04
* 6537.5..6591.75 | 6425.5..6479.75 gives 1.05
